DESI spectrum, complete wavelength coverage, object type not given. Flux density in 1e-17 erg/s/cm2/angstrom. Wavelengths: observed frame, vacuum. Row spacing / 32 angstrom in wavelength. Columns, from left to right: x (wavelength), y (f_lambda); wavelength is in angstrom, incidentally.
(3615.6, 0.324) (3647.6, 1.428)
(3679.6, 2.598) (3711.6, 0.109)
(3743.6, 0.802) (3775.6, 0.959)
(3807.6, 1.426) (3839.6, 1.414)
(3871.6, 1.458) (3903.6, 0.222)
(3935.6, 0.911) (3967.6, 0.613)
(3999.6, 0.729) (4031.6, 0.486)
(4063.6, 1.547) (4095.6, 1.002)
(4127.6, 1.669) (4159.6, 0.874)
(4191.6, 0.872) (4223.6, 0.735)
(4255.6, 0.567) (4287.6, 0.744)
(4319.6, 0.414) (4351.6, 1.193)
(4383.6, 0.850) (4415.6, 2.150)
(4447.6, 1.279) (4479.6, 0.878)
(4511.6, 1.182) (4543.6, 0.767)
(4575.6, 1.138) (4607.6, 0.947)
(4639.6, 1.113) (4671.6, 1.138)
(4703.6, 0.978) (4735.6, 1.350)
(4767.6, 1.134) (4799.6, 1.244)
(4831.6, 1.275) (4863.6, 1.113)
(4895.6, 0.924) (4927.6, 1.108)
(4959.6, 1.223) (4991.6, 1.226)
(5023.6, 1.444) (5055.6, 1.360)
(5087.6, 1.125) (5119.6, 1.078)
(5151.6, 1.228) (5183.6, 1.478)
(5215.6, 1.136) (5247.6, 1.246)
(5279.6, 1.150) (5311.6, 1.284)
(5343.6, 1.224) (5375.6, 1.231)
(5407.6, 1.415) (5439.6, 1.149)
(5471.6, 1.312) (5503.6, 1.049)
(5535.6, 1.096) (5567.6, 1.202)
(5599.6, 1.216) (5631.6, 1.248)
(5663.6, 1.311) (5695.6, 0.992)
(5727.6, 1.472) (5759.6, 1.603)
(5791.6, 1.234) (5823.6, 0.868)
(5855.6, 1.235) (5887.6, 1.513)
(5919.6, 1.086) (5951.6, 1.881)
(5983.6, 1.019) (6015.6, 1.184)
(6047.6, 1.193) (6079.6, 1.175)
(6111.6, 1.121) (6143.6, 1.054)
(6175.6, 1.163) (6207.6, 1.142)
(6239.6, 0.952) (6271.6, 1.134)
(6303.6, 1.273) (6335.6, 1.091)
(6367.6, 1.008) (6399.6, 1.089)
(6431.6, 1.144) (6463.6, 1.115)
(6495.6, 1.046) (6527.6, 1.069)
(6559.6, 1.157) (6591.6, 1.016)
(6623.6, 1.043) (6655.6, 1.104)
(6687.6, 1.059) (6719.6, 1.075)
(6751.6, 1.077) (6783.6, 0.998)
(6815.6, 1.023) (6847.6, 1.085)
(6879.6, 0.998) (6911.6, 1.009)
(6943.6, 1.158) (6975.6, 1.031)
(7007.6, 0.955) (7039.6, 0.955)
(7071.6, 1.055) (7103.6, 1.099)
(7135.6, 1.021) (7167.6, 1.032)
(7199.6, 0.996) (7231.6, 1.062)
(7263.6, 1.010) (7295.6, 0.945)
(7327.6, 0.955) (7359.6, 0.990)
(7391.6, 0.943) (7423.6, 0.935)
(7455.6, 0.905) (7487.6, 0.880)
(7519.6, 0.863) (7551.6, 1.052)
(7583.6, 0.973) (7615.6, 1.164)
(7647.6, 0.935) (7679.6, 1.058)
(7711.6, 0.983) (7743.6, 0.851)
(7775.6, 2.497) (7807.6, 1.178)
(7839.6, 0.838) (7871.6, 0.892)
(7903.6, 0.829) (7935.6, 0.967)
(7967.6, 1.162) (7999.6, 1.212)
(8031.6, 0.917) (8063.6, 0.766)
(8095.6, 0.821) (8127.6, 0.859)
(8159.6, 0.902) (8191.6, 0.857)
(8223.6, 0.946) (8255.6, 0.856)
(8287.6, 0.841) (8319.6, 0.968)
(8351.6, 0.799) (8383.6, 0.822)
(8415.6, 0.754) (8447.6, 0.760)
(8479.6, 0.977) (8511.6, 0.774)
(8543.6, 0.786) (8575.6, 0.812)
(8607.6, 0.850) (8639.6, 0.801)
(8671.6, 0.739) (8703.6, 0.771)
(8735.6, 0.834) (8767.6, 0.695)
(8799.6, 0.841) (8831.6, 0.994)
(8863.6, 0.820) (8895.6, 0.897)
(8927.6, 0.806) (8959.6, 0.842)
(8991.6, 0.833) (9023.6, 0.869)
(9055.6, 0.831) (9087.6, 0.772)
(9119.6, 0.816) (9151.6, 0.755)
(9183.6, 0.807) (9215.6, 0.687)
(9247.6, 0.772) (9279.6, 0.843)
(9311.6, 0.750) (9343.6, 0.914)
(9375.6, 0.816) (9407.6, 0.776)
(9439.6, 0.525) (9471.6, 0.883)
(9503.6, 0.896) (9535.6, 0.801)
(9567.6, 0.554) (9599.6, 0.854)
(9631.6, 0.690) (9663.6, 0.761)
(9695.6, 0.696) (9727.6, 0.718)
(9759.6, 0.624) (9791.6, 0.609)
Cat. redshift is 0.19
